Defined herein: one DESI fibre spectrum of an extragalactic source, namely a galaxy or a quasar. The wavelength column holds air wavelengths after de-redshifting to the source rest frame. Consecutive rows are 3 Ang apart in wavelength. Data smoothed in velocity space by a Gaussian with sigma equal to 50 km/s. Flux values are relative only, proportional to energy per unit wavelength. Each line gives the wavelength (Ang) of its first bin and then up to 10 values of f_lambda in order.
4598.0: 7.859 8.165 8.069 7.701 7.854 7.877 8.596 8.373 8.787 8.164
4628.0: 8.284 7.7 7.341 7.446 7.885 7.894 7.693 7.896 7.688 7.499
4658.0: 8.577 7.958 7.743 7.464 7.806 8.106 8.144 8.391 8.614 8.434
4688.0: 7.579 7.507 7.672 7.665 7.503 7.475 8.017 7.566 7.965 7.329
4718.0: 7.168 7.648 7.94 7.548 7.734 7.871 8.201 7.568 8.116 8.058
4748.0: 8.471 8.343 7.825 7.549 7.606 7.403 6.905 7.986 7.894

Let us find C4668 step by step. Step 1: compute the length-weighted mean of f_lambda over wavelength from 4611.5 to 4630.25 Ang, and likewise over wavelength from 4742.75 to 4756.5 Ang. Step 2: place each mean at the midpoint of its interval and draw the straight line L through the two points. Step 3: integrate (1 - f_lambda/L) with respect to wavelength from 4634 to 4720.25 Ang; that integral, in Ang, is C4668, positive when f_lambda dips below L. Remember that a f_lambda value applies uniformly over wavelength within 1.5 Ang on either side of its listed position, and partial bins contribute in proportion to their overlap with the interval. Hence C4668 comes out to 4.6 Ang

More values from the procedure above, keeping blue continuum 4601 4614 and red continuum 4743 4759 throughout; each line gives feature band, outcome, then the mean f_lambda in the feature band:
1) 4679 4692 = -0.19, 8.1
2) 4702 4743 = 1.48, 7.72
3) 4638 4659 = 0.25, 7.85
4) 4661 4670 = 0.30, 7.7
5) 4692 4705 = 0.65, 7.59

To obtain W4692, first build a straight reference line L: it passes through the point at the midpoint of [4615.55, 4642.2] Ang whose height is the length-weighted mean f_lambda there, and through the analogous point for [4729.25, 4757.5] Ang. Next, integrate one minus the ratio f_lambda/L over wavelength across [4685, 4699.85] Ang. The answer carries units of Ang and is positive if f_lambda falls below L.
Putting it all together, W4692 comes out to 0.6 Ang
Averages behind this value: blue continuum 8.04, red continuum 7.99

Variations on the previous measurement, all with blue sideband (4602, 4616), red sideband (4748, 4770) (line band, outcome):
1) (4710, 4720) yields 0.4 Ang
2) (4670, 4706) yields -0.4 Ang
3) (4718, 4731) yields 0.2 Ang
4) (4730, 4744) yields -0.3 Ang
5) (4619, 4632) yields -0.5 Ang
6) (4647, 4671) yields 0.2 Ang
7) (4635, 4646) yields 0.3 Ang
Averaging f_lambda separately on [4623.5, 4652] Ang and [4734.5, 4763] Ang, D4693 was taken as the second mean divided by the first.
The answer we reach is 1.02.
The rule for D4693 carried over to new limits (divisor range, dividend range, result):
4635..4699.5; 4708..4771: 0.98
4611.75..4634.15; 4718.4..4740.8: 0.95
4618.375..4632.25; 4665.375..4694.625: 0.97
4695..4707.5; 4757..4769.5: 0.97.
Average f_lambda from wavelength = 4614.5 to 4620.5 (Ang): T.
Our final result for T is 8.48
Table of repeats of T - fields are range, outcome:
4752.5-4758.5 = 7.69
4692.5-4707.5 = 7.67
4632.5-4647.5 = 7.65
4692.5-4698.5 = 7.67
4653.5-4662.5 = 8.01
